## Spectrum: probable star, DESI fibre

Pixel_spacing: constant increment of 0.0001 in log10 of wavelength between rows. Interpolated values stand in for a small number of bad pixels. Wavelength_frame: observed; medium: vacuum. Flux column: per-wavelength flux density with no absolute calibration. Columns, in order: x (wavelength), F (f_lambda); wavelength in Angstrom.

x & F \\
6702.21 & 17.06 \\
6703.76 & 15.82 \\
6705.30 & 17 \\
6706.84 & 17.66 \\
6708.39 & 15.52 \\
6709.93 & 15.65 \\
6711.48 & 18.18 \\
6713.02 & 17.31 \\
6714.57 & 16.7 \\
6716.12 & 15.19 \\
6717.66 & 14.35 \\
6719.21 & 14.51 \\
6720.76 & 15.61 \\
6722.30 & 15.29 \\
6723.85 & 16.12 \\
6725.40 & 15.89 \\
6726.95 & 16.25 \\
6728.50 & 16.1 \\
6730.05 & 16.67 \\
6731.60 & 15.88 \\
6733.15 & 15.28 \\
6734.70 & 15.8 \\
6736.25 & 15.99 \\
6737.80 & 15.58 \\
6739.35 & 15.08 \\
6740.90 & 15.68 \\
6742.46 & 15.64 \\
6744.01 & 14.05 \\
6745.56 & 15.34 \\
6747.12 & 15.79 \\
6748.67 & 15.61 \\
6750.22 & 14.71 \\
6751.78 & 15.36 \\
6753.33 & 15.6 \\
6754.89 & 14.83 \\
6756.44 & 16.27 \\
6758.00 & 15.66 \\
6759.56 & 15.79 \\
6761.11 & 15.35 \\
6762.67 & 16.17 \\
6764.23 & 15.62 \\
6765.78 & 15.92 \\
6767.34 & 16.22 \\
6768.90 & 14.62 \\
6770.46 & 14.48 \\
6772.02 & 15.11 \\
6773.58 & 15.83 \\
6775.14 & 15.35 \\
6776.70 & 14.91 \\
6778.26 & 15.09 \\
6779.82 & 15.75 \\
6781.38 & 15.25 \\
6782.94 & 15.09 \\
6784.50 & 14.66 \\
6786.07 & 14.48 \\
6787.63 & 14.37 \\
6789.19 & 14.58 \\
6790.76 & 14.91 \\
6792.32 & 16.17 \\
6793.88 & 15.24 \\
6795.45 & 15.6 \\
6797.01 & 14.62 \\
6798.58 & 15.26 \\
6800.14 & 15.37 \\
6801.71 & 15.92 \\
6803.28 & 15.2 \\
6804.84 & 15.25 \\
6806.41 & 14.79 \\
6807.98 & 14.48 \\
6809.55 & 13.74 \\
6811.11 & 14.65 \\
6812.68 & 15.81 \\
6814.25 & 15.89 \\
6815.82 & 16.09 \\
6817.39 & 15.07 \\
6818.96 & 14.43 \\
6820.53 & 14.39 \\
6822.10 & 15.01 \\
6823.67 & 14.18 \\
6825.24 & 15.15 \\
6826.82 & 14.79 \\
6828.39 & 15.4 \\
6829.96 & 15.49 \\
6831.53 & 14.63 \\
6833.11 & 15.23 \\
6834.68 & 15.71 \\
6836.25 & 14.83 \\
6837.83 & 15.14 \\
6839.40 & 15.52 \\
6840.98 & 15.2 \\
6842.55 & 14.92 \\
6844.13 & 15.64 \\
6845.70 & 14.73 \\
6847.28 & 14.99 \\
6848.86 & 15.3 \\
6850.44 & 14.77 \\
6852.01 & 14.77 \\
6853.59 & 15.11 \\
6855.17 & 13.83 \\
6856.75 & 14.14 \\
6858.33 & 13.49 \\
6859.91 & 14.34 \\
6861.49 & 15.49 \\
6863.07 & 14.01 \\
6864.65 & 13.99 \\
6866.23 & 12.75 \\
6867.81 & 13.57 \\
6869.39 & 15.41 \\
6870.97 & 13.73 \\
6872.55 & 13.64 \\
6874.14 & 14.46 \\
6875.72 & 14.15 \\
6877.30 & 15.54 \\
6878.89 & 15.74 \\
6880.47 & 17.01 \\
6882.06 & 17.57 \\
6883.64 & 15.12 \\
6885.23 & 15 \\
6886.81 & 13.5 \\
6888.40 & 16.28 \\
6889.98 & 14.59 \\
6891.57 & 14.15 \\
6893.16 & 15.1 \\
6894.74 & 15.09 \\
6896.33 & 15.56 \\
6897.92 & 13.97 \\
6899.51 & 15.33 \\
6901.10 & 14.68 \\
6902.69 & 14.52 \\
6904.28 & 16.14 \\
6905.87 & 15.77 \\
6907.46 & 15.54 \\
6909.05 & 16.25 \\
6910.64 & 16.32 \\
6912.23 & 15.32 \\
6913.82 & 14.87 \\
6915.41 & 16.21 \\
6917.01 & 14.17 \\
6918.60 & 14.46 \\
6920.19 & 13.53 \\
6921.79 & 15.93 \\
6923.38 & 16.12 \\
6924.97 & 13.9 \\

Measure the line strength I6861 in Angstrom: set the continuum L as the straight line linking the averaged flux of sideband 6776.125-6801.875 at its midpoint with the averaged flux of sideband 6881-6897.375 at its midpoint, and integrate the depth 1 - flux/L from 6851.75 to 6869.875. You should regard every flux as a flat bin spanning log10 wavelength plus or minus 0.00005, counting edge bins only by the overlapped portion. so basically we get 1.2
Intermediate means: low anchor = 15.1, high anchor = 15.2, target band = 14.2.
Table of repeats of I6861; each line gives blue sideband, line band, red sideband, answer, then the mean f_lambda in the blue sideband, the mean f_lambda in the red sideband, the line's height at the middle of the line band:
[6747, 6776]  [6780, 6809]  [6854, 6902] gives 0.4 Angstrom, 15.5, 14.7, 15.3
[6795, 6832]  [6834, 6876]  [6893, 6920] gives 1.5 Angstrom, 15.1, 15.2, 15.1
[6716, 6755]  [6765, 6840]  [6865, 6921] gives 0.8 Angstrom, 15.5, 15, 15.3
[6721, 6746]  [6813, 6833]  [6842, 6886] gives 0.0 Angstrom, 15.7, 14.8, 15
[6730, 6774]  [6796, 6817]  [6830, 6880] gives -0.1 Angstrom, 15.5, 14.7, 15.1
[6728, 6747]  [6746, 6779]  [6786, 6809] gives -0.1 Angstrom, 15.6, 15.1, 15.4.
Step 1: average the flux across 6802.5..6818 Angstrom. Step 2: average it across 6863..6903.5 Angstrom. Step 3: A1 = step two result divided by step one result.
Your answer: 1.0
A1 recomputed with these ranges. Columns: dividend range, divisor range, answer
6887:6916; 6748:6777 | 0.99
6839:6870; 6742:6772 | 0.95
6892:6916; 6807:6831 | 1.03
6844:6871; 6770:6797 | 0.96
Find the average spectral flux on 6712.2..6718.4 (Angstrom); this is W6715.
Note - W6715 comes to 15.9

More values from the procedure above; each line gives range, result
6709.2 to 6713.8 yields 17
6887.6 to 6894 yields 15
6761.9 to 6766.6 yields 15.9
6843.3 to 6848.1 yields 15.1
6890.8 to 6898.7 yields 14.8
